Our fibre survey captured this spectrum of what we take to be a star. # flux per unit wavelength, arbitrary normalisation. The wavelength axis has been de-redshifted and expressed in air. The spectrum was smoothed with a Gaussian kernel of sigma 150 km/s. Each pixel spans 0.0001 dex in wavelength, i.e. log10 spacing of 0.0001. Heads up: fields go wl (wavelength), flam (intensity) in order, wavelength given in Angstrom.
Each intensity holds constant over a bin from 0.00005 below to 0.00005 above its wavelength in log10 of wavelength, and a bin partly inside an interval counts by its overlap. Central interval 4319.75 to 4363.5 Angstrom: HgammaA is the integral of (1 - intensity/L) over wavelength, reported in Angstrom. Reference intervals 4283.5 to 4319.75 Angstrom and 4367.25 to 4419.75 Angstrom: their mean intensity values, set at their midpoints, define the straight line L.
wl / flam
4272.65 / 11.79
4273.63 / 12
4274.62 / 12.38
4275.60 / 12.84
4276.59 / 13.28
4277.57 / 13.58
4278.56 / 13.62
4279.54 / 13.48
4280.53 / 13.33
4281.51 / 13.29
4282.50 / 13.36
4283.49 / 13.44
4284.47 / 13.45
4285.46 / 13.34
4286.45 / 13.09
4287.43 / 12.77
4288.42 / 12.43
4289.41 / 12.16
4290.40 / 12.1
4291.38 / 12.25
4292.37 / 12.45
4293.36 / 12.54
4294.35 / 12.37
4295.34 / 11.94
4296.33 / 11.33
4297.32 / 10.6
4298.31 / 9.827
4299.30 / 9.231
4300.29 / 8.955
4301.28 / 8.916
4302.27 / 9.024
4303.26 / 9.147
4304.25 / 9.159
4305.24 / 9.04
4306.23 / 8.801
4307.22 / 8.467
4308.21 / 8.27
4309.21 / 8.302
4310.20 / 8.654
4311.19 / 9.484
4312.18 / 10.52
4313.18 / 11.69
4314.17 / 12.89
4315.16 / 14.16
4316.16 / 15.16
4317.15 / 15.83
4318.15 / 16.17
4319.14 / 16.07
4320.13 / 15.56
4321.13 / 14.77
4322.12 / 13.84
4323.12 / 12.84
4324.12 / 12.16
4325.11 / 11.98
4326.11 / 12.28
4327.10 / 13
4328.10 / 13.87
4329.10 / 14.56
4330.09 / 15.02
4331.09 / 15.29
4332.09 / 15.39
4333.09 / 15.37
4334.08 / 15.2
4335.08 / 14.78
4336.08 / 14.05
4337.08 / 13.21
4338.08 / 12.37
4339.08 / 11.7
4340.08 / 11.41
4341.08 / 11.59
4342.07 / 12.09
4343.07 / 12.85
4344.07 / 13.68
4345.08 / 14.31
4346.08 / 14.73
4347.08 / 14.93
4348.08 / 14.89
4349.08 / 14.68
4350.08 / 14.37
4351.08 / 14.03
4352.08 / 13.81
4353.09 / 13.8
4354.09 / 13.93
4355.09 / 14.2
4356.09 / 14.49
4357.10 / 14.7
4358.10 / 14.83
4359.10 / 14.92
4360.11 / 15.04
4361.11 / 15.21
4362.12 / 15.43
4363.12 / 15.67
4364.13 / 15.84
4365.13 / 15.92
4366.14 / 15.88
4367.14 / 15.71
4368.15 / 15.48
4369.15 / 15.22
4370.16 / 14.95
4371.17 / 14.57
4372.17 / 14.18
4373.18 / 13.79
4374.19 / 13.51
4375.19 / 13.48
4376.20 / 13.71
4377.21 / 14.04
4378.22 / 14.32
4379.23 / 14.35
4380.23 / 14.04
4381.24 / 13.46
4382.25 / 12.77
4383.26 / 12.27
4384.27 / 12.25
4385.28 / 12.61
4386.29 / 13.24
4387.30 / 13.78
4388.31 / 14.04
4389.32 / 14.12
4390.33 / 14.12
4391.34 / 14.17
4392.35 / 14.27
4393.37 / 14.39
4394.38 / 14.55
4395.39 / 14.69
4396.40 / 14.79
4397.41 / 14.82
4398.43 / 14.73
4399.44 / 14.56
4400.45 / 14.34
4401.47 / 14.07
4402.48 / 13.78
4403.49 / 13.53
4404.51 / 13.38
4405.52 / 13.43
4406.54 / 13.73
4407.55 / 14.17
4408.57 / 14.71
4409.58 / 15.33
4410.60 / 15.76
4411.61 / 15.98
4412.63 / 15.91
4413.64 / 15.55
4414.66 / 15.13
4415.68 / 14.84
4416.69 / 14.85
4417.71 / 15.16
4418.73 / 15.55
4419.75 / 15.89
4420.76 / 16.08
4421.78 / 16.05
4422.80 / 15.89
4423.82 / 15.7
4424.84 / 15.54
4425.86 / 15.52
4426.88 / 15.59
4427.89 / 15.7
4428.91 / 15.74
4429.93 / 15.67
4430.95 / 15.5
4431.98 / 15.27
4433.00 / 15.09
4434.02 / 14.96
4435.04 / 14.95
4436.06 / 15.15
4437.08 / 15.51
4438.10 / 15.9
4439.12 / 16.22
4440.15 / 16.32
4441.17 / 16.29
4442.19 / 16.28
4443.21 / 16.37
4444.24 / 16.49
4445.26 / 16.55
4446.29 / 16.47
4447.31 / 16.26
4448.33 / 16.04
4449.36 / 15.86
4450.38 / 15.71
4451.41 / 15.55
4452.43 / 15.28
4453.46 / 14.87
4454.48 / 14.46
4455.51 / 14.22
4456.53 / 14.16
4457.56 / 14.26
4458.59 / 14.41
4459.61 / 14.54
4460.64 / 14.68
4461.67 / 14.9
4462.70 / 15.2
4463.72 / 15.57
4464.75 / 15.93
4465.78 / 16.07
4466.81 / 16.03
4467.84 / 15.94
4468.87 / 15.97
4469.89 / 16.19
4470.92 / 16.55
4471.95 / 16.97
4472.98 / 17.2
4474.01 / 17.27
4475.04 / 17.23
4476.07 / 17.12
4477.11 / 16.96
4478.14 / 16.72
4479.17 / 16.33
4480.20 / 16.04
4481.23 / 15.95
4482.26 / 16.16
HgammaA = -4.55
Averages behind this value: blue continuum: 11.4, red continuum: 14.3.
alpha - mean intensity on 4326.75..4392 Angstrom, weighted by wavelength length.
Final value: 14.1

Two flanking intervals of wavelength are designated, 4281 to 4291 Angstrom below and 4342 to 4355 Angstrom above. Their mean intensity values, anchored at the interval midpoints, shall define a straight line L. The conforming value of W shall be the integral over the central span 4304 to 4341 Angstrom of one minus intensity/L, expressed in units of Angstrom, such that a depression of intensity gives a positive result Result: 2.4 Angstrom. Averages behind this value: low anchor 12.9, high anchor 14.1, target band 12.8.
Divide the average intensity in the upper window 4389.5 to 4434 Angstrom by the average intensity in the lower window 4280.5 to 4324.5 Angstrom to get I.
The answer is 1.26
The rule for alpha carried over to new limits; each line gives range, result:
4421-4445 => 15.7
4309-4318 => 12.1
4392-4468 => 15.2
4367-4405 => 14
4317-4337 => 14.3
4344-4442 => 14.7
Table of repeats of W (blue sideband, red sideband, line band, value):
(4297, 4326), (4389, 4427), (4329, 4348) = -2.28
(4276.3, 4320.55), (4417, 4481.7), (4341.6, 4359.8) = -1.36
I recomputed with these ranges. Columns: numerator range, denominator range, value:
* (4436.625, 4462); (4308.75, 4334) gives 1.15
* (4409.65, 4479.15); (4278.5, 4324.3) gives 1.32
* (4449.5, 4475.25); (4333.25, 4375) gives 1.09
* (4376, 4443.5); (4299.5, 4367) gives 1.12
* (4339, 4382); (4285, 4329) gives 1.21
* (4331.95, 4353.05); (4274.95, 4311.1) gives 1.21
